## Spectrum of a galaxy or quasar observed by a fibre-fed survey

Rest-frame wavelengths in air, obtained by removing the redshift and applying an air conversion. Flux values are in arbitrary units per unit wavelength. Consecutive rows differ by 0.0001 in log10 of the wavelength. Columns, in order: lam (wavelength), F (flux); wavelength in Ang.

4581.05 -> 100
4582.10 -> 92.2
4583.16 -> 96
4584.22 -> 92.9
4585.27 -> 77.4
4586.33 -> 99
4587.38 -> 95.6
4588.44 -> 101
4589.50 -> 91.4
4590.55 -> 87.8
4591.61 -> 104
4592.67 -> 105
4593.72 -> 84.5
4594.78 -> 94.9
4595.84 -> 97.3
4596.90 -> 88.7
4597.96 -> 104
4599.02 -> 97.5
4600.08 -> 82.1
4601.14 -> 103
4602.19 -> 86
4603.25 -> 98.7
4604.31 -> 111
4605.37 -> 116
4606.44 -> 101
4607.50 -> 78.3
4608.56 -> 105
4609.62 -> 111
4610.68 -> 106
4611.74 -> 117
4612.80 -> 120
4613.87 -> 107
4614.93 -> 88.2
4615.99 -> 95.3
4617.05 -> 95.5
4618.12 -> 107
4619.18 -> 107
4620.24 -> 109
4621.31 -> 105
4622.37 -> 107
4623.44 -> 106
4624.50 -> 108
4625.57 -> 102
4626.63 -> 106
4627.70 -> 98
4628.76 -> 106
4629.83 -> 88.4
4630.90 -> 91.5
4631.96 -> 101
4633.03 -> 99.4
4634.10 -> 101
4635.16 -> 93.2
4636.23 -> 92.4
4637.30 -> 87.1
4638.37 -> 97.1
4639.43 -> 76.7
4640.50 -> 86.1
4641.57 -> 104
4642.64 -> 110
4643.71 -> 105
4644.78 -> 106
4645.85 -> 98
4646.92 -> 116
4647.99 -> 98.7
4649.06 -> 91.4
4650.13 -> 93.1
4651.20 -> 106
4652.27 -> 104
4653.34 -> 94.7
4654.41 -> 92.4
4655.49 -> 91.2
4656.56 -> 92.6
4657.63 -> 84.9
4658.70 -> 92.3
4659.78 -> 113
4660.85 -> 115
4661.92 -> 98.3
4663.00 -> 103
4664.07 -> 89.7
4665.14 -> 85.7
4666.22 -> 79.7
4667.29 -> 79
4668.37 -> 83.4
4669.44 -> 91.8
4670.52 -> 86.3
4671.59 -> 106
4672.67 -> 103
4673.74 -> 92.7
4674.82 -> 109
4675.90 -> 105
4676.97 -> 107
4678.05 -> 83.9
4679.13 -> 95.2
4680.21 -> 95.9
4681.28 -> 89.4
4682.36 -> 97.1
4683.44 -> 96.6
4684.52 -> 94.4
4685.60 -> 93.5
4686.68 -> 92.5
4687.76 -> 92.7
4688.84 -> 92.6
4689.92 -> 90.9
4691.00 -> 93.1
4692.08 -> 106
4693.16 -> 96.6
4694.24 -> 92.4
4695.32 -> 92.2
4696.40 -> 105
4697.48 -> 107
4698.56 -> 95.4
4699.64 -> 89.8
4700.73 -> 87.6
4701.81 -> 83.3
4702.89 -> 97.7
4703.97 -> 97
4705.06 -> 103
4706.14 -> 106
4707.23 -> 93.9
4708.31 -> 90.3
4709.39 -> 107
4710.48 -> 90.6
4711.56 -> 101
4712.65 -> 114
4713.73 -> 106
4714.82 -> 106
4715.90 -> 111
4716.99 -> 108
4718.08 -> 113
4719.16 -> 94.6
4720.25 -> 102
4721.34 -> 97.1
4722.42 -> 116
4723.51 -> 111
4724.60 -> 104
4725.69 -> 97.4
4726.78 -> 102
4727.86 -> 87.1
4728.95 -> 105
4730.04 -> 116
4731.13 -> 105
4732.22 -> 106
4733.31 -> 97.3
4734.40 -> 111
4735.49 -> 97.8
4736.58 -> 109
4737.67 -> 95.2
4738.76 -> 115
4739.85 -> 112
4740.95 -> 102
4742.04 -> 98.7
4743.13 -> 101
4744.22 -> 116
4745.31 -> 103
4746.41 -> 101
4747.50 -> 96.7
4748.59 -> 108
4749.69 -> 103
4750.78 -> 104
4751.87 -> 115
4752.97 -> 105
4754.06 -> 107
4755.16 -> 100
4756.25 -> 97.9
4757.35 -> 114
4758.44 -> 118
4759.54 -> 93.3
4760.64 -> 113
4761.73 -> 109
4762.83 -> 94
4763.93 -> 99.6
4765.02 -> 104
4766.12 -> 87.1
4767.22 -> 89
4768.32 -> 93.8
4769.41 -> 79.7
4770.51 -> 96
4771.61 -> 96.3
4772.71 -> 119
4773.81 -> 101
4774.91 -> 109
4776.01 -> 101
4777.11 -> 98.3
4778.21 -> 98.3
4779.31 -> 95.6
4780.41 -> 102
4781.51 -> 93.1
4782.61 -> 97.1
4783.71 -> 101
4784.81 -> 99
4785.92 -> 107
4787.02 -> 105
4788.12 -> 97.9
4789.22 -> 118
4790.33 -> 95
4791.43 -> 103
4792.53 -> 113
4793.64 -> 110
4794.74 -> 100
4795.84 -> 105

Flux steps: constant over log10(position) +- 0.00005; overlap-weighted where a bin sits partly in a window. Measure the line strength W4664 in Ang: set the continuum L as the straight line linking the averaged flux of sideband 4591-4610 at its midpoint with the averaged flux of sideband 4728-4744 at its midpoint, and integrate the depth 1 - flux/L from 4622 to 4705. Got 3.8 Ang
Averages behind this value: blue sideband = 98.1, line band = 96.5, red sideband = 105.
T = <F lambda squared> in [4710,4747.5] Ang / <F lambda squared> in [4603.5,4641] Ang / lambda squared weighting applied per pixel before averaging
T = 1.08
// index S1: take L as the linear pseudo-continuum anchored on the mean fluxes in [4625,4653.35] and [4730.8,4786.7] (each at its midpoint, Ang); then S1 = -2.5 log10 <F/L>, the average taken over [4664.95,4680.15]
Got 0.07 mag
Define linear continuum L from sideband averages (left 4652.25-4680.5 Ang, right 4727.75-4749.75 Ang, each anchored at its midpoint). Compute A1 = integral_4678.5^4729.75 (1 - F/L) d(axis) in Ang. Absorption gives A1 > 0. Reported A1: 0.6 Ang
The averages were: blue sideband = 95.2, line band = 98.8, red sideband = 104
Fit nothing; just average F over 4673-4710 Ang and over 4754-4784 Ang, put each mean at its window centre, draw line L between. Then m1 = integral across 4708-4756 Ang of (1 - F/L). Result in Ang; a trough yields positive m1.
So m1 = -2.9 Ang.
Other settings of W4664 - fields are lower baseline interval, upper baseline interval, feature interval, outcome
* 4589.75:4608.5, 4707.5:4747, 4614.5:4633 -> -0.6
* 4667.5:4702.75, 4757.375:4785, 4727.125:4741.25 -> -1.0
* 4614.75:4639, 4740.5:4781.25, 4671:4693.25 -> 0.8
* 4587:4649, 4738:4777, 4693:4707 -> 0.7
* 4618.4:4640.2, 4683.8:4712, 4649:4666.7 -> 0.3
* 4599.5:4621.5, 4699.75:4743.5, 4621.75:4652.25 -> 0.9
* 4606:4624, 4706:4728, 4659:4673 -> 1.2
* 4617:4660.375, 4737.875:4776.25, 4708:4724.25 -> -0.5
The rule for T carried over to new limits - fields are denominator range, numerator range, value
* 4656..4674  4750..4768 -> 1.14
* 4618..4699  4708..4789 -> 1.10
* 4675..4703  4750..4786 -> 1.10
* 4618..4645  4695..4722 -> 1.04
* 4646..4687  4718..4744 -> 1.11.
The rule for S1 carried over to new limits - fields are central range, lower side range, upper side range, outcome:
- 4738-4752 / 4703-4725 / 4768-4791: -0.04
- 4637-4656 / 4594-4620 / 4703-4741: 0.04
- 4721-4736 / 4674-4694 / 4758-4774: -0.07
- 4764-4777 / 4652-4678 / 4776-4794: 0.04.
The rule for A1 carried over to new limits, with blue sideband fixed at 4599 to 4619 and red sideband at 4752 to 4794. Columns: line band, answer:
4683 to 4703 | 1.4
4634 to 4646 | 0.6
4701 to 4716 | 0.2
